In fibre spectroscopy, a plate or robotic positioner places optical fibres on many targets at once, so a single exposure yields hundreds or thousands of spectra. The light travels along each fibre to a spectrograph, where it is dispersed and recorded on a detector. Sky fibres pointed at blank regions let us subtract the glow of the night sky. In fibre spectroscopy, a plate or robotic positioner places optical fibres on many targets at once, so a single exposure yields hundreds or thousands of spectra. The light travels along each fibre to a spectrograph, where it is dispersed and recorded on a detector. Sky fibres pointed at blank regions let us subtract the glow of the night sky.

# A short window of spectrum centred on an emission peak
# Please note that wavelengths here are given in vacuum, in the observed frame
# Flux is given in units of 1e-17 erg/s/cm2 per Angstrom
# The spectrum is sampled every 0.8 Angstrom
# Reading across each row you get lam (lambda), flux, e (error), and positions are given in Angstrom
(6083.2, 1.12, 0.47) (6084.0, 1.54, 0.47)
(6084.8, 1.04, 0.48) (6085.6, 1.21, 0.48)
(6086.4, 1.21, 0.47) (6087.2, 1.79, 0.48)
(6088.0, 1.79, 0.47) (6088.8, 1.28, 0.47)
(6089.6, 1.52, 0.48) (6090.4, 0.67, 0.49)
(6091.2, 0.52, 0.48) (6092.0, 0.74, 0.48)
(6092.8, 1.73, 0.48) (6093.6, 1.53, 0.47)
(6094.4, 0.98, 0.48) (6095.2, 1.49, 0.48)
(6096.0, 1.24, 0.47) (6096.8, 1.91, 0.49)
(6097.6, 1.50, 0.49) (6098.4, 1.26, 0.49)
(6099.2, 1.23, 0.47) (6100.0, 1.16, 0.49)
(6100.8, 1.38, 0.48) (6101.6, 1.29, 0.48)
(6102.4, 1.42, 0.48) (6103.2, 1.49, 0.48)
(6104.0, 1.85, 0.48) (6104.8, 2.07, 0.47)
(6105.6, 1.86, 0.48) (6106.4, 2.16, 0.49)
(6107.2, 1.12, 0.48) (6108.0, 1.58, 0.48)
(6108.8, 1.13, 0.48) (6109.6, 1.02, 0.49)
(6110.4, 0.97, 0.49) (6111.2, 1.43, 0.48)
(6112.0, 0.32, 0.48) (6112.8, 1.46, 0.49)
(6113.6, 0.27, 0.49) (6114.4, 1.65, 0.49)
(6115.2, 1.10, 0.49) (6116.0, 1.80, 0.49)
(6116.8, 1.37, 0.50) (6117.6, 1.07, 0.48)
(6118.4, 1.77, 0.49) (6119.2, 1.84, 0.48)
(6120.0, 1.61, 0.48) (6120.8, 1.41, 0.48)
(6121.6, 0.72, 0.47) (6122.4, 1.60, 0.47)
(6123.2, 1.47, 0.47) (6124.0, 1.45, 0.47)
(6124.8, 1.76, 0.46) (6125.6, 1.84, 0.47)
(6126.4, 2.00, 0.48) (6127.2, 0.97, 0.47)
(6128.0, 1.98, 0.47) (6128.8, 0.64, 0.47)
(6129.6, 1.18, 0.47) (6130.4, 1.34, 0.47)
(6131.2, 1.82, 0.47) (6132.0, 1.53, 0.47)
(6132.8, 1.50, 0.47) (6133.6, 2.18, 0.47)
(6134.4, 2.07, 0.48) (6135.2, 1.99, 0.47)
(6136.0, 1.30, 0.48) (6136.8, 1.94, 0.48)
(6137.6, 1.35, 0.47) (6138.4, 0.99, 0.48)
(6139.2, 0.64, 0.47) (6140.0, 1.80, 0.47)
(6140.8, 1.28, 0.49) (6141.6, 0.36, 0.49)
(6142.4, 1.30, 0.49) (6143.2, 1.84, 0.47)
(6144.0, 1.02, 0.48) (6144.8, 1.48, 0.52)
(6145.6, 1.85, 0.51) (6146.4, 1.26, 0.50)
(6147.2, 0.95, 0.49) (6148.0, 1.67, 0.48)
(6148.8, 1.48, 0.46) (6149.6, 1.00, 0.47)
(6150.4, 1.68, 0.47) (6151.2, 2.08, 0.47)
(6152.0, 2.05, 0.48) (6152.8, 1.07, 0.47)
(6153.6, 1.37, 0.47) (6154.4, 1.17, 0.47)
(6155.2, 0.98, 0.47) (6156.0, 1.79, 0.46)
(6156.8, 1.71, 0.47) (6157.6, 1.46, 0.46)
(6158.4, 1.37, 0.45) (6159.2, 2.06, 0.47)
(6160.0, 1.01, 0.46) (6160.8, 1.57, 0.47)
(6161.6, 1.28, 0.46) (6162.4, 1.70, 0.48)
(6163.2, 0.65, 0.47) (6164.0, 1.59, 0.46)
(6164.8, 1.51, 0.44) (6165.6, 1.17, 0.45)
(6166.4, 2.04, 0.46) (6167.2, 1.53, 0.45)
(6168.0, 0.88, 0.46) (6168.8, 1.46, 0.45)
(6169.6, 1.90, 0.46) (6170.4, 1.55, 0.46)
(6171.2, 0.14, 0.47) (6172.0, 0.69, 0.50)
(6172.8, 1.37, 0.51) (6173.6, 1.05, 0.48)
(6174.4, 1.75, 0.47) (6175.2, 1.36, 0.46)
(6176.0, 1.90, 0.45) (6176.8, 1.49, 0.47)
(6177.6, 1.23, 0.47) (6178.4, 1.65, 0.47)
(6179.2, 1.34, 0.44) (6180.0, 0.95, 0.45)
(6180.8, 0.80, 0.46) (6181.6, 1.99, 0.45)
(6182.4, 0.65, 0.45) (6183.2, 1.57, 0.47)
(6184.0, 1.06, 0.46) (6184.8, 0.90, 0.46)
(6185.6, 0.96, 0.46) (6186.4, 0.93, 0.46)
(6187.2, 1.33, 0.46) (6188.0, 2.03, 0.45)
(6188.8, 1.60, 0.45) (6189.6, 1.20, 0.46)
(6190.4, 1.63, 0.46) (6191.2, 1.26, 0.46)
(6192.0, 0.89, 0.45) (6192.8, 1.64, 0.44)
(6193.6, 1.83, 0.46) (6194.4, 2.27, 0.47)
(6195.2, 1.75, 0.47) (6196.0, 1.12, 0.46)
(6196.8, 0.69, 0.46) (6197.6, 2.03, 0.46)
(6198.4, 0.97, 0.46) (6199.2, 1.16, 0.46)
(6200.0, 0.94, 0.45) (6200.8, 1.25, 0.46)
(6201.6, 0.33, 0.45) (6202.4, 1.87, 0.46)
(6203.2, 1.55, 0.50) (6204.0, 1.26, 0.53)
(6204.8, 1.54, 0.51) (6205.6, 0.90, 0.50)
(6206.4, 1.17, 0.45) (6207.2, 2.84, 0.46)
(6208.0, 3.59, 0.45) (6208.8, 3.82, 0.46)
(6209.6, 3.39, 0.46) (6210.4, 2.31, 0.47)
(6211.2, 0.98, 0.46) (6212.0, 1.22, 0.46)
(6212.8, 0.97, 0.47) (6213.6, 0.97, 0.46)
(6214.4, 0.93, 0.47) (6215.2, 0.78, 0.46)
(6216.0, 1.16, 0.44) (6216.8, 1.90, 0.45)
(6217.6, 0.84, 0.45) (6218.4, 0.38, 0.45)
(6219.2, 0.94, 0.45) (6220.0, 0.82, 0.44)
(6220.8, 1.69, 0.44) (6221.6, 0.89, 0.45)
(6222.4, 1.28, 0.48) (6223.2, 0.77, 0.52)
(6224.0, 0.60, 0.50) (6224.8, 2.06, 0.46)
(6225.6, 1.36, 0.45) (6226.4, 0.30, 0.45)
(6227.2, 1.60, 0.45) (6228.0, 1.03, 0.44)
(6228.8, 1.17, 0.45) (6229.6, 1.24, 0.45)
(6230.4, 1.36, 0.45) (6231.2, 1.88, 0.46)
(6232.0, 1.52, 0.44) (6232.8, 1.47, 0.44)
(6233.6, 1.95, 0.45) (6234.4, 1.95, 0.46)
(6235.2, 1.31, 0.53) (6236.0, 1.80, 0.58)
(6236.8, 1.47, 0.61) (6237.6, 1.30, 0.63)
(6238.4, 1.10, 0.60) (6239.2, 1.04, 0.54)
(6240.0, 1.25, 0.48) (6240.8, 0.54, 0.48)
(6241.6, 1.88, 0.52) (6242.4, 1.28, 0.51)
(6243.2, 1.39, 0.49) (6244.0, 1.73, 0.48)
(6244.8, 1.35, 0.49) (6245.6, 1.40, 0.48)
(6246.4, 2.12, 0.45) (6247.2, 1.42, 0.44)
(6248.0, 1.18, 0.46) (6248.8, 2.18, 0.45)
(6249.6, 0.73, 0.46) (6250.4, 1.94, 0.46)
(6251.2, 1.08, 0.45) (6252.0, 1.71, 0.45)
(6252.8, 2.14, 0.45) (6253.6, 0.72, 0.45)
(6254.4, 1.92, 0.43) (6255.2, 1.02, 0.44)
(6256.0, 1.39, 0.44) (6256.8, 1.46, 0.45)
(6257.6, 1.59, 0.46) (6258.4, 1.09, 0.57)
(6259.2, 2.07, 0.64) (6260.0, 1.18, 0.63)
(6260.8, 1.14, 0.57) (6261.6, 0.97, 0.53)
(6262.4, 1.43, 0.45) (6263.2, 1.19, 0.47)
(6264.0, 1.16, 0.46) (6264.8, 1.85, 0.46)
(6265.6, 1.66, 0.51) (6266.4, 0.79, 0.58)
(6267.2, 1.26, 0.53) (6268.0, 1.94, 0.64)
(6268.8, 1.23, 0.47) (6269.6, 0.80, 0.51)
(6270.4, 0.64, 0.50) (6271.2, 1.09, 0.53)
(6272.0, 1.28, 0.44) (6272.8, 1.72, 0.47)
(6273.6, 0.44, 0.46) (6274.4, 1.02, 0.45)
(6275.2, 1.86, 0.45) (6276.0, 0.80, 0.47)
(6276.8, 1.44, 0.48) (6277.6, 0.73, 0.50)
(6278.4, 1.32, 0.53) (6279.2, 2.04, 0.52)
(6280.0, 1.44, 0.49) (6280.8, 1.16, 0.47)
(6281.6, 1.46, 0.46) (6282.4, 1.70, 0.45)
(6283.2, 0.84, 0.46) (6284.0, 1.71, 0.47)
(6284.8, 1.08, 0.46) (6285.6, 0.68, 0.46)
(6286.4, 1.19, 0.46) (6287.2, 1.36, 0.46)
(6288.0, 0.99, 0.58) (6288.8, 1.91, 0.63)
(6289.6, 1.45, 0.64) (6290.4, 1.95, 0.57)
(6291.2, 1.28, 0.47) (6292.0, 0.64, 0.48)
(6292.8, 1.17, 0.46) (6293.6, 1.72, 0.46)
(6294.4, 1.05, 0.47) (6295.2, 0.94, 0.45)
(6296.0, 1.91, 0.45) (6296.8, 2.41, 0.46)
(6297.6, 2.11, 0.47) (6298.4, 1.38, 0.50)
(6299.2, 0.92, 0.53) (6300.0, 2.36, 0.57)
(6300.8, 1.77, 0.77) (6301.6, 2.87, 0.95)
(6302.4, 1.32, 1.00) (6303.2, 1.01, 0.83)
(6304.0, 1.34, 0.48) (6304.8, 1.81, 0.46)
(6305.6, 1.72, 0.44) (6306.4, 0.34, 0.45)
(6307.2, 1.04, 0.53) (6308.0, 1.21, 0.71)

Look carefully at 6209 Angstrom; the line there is H-beta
